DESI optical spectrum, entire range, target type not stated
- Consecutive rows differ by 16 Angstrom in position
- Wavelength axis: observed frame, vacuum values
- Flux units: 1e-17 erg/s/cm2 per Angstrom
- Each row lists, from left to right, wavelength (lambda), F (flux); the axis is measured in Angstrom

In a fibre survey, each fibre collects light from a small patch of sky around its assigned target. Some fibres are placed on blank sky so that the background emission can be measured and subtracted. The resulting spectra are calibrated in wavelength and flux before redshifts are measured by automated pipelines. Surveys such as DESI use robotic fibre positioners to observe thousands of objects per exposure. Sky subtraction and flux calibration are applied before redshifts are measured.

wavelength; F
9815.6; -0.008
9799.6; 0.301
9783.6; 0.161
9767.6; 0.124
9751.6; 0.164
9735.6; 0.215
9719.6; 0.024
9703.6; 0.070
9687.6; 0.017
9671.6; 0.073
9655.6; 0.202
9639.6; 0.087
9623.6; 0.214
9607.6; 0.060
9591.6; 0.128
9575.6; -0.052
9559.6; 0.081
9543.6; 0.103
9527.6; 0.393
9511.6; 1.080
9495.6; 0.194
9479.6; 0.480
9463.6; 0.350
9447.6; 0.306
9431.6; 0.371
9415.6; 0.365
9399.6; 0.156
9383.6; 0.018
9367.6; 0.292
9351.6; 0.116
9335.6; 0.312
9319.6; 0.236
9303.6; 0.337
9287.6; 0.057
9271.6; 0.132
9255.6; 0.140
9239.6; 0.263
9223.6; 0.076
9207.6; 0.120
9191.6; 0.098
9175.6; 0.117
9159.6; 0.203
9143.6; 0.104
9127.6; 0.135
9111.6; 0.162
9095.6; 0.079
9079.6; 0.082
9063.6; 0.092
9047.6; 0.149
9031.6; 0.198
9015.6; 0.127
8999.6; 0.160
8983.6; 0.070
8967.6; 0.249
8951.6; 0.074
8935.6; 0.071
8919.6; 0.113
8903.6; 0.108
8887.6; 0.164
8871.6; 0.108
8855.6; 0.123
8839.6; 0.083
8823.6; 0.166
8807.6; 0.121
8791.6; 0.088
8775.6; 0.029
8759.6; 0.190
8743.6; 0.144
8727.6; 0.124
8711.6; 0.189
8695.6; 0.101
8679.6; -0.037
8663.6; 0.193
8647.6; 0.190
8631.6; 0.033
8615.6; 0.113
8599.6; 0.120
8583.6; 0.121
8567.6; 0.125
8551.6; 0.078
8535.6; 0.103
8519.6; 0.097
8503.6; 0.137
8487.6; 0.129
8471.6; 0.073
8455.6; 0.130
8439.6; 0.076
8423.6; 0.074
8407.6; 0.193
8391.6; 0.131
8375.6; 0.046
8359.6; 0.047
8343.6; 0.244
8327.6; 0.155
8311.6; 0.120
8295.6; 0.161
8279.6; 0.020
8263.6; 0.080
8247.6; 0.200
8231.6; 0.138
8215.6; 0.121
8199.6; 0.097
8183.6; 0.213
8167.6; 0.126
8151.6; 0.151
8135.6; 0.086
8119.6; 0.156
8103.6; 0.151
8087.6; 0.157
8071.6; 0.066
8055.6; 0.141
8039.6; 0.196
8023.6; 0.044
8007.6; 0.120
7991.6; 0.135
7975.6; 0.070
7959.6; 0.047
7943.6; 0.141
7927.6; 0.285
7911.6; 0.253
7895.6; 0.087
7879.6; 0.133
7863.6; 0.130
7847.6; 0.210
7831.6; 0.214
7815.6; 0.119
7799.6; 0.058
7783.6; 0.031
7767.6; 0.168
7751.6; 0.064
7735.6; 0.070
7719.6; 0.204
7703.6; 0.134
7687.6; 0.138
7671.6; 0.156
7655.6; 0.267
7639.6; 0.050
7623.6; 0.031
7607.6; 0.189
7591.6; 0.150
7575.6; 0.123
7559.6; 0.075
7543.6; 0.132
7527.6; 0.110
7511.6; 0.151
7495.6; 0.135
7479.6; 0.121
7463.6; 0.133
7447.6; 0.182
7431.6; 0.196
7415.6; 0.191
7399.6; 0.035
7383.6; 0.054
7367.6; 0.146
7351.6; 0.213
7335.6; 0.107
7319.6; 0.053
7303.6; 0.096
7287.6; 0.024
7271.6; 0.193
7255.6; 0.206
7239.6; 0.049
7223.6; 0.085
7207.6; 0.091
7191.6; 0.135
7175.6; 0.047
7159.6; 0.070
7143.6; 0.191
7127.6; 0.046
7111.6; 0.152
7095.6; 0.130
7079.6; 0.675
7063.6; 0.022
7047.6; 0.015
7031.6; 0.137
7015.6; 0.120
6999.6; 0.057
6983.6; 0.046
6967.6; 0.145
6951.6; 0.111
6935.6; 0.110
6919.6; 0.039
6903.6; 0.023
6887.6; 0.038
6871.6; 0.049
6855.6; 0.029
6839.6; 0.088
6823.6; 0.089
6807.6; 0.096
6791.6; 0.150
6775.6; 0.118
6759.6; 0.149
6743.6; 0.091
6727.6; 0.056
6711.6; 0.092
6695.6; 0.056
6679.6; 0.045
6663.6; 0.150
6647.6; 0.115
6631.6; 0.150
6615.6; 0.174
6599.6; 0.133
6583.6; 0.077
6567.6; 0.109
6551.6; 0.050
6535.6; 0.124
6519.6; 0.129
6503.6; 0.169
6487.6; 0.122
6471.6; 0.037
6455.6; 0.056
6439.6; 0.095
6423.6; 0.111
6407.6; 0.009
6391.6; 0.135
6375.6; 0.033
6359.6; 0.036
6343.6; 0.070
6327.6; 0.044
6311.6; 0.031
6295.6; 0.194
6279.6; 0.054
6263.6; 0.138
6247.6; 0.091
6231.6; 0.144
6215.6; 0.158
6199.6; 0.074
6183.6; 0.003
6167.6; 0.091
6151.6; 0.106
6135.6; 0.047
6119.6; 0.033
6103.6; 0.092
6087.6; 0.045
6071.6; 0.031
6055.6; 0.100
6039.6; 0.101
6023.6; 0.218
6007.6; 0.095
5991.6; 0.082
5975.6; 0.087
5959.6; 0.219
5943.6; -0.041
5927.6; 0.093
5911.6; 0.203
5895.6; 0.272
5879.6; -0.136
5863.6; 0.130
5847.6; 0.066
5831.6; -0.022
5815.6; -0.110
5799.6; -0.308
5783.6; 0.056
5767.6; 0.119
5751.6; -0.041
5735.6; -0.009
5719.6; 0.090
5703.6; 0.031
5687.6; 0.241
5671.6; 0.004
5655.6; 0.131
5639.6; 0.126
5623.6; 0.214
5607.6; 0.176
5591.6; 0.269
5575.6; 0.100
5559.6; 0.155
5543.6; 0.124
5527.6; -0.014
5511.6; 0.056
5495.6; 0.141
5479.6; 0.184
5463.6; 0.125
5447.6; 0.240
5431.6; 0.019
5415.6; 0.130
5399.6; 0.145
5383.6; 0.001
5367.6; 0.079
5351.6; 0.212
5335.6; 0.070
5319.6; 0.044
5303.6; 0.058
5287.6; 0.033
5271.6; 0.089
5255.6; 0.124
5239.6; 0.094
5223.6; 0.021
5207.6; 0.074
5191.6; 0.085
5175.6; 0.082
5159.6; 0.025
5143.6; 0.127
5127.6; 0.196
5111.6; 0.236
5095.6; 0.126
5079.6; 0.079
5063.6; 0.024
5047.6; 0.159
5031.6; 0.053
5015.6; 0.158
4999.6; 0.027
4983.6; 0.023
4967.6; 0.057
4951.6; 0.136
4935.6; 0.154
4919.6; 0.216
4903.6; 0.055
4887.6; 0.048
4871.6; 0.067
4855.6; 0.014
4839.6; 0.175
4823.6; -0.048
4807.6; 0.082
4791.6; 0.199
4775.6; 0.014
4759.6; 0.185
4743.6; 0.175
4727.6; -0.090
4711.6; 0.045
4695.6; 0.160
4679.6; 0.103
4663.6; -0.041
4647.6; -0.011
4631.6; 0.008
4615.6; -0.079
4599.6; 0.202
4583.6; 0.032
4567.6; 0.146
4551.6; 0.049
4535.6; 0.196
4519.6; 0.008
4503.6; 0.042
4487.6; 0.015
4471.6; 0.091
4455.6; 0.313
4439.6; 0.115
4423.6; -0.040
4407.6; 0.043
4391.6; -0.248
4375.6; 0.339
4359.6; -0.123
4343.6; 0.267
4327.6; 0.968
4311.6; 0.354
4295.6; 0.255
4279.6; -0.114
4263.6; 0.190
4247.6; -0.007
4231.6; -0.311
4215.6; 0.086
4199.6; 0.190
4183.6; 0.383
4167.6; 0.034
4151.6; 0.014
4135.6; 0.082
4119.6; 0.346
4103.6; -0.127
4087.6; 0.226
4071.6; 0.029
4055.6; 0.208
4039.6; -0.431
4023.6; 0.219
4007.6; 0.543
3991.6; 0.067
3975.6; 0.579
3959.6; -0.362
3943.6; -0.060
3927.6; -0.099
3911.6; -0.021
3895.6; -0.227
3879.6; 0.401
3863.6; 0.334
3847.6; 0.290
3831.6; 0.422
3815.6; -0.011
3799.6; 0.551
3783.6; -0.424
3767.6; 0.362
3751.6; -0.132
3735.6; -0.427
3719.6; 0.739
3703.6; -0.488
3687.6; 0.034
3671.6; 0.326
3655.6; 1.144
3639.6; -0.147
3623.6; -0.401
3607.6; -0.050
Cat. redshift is 0.900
